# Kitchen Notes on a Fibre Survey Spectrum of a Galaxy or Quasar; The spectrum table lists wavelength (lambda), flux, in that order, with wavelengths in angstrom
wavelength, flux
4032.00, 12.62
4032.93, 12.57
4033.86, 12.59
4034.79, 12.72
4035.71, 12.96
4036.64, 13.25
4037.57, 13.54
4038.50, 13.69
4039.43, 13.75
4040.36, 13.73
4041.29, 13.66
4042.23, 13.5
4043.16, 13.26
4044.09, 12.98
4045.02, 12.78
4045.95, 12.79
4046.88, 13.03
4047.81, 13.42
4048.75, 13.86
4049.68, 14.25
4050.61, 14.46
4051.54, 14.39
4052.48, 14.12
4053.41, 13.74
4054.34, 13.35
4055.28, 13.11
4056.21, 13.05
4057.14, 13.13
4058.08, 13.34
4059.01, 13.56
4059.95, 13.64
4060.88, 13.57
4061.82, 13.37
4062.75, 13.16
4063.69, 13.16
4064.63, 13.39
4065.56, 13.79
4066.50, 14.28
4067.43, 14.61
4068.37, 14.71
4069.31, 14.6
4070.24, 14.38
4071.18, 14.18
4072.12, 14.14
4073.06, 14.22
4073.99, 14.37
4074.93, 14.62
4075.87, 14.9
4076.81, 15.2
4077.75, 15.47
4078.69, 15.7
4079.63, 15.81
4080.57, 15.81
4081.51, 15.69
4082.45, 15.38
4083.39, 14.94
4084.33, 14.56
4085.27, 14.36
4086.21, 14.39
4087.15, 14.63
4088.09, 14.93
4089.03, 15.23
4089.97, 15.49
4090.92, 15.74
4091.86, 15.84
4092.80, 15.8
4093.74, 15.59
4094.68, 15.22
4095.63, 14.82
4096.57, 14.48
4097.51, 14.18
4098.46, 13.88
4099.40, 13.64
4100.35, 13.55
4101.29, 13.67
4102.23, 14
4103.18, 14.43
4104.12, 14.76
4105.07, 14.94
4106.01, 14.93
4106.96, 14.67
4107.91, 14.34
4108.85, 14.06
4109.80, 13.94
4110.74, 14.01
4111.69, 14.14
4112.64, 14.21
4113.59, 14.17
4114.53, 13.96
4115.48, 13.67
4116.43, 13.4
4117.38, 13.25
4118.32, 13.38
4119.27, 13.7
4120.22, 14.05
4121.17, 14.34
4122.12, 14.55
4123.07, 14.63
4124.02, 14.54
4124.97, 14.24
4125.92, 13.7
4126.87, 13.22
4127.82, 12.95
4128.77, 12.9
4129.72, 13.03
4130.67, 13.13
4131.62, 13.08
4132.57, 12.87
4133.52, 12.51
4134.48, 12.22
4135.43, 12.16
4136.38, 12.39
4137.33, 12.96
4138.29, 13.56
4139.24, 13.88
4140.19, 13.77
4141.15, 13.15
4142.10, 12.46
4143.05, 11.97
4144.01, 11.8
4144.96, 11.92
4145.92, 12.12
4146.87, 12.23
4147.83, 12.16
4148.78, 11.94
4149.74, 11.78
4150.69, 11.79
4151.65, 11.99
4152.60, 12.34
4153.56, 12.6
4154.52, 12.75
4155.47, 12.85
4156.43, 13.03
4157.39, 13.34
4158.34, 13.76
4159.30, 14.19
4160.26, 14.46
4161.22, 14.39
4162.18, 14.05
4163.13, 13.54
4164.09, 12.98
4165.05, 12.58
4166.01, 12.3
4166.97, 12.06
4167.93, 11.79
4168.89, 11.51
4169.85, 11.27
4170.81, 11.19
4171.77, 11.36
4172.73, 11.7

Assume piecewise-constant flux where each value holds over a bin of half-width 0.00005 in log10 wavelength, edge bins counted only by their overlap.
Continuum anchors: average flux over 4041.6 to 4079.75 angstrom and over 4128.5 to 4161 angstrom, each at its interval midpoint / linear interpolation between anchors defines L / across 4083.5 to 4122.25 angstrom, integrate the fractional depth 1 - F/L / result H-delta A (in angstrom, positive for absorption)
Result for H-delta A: -3.1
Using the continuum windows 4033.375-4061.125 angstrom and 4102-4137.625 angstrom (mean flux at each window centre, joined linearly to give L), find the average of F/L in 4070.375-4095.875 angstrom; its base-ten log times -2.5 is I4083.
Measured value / -0.11 mag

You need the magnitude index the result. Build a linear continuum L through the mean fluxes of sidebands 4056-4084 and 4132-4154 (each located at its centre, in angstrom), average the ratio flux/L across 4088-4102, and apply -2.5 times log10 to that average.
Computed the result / -0.082 mag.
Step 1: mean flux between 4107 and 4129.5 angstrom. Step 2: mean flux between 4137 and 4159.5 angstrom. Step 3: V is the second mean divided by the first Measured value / 0.9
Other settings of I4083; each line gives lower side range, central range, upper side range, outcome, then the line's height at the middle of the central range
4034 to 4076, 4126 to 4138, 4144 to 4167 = 0.015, 13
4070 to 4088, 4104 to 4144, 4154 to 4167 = 0.036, 14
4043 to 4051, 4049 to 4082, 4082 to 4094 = 0.000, 14.2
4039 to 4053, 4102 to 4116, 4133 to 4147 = -0.107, 12.9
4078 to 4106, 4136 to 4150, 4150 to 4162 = 0.078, 13.5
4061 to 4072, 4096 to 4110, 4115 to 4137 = -0.050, 13.6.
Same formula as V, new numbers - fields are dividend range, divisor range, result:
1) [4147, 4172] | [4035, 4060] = 0.94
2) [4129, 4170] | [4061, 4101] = 0.87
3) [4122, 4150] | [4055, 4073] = 0.94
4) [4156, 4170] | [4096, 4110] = 0.92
